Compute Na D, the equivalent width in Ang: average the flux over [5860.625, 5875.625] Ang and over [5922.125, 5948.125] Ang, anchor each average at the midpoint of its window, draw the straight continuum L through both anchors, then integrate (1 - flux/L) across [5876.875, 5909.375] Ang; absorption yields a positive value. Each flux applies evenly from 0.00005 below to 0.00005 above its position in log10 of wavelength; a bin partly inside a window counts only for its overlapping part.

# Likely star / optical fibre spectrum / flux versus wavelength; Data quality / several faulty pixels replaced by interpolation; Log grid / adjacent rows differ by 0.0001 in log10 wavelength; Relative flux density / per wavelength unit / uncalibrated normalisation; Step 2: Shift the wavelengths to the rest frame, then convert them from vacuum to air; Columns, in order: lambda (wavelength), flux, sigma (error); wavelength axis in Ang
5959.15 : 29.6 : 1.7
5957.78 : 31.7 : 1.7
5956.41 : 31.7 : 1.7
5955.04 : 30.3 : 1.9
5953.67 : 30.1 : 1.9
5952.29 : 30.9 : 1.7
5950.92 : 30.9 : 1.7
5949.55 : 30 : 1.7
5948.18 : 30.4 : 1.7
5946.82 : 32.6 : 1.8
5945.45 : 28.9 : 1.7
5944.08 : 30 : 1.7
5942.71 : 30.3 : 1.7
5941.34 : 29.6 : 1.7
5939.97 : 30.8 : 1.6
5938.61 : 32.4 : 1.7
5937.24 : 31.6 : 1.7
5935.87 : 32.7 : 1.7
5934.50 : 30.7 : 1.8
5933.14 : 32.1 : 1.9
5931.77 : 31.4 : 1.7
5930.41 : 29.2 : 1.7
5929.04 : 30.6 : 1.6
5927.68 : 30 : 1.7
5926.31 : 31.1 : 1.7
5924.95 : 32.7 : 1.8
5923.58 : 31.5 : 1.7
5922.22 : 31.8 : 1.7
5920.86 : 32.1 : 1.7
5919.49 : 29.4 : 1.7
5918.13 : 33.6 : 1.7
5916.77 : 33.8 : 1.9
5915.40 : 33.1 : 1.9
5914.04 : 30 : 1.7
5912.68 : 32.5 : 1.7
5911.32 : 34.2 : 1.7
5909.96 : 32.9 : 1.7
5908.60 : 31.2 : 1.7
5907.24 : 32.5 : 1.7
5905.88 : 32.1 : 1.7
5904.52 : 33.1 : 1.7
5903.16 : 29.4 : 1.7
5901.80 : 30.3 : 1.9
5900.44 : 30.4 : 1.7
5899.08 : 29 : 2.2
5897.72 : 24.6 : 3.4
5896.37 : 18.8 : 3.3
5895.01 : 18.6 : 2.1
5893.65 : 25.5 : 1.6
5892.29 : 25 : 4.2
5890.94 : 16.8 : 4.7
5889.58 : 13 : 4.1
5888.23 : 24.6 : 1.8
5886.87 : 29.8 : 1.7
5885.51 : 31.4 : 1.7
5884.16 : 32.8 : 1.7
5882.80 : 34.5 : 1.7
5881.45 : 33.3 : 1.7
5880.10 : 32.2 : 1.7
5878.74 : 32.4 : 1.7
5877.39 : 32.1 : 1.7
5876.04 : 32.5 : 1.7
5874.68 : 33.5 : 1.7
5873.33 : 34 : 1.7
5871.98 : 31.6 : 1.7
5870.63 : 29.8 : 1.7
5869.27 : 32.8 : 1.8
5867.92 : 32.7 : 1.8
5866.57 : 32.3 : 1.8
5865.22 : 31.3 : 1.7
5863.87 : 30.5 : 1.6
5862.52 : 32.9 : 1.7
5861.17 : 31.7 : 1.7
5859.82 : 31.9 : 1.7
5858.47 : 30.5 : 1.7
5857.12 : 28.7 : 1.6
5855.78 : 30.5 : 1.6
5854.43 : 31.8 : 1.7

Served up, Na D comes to 3.7 Ang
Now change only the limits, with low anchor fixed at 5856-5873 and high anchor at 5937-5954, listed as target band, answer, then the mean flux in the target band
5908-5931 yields -0.6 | 31.8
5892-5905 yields 2.0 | 26.4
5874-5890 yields 0.4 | 30.5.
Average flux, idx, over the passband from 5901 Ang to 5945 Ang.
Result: 31.5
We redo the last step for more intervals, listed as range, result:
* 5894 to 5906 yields 27.1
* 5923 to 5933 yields 31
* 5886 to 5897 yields 21.7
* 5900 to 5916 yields 31.8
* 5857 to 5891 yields 30.6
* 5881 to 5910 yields 27.6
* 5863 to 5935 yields 30.1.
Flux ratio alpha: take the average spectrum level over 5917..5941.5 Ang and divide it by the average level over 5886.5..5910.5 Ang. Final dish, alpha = 1.19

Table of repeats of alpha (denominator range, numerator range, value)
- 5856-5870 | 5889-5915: 0.87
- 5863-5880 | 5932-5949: 0.97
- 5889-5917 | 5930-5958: 1.11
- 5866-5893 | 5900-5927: 1.07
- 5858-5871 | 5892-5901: 0.77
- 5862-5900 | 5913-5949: 1.08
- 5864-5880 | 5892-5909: 0.86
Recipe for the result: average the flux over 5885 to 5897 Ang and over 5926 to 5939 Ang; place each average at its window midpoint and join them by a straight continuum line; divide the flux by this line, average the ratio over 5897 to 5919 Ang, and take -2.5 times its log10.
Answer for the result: -0.20 mag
